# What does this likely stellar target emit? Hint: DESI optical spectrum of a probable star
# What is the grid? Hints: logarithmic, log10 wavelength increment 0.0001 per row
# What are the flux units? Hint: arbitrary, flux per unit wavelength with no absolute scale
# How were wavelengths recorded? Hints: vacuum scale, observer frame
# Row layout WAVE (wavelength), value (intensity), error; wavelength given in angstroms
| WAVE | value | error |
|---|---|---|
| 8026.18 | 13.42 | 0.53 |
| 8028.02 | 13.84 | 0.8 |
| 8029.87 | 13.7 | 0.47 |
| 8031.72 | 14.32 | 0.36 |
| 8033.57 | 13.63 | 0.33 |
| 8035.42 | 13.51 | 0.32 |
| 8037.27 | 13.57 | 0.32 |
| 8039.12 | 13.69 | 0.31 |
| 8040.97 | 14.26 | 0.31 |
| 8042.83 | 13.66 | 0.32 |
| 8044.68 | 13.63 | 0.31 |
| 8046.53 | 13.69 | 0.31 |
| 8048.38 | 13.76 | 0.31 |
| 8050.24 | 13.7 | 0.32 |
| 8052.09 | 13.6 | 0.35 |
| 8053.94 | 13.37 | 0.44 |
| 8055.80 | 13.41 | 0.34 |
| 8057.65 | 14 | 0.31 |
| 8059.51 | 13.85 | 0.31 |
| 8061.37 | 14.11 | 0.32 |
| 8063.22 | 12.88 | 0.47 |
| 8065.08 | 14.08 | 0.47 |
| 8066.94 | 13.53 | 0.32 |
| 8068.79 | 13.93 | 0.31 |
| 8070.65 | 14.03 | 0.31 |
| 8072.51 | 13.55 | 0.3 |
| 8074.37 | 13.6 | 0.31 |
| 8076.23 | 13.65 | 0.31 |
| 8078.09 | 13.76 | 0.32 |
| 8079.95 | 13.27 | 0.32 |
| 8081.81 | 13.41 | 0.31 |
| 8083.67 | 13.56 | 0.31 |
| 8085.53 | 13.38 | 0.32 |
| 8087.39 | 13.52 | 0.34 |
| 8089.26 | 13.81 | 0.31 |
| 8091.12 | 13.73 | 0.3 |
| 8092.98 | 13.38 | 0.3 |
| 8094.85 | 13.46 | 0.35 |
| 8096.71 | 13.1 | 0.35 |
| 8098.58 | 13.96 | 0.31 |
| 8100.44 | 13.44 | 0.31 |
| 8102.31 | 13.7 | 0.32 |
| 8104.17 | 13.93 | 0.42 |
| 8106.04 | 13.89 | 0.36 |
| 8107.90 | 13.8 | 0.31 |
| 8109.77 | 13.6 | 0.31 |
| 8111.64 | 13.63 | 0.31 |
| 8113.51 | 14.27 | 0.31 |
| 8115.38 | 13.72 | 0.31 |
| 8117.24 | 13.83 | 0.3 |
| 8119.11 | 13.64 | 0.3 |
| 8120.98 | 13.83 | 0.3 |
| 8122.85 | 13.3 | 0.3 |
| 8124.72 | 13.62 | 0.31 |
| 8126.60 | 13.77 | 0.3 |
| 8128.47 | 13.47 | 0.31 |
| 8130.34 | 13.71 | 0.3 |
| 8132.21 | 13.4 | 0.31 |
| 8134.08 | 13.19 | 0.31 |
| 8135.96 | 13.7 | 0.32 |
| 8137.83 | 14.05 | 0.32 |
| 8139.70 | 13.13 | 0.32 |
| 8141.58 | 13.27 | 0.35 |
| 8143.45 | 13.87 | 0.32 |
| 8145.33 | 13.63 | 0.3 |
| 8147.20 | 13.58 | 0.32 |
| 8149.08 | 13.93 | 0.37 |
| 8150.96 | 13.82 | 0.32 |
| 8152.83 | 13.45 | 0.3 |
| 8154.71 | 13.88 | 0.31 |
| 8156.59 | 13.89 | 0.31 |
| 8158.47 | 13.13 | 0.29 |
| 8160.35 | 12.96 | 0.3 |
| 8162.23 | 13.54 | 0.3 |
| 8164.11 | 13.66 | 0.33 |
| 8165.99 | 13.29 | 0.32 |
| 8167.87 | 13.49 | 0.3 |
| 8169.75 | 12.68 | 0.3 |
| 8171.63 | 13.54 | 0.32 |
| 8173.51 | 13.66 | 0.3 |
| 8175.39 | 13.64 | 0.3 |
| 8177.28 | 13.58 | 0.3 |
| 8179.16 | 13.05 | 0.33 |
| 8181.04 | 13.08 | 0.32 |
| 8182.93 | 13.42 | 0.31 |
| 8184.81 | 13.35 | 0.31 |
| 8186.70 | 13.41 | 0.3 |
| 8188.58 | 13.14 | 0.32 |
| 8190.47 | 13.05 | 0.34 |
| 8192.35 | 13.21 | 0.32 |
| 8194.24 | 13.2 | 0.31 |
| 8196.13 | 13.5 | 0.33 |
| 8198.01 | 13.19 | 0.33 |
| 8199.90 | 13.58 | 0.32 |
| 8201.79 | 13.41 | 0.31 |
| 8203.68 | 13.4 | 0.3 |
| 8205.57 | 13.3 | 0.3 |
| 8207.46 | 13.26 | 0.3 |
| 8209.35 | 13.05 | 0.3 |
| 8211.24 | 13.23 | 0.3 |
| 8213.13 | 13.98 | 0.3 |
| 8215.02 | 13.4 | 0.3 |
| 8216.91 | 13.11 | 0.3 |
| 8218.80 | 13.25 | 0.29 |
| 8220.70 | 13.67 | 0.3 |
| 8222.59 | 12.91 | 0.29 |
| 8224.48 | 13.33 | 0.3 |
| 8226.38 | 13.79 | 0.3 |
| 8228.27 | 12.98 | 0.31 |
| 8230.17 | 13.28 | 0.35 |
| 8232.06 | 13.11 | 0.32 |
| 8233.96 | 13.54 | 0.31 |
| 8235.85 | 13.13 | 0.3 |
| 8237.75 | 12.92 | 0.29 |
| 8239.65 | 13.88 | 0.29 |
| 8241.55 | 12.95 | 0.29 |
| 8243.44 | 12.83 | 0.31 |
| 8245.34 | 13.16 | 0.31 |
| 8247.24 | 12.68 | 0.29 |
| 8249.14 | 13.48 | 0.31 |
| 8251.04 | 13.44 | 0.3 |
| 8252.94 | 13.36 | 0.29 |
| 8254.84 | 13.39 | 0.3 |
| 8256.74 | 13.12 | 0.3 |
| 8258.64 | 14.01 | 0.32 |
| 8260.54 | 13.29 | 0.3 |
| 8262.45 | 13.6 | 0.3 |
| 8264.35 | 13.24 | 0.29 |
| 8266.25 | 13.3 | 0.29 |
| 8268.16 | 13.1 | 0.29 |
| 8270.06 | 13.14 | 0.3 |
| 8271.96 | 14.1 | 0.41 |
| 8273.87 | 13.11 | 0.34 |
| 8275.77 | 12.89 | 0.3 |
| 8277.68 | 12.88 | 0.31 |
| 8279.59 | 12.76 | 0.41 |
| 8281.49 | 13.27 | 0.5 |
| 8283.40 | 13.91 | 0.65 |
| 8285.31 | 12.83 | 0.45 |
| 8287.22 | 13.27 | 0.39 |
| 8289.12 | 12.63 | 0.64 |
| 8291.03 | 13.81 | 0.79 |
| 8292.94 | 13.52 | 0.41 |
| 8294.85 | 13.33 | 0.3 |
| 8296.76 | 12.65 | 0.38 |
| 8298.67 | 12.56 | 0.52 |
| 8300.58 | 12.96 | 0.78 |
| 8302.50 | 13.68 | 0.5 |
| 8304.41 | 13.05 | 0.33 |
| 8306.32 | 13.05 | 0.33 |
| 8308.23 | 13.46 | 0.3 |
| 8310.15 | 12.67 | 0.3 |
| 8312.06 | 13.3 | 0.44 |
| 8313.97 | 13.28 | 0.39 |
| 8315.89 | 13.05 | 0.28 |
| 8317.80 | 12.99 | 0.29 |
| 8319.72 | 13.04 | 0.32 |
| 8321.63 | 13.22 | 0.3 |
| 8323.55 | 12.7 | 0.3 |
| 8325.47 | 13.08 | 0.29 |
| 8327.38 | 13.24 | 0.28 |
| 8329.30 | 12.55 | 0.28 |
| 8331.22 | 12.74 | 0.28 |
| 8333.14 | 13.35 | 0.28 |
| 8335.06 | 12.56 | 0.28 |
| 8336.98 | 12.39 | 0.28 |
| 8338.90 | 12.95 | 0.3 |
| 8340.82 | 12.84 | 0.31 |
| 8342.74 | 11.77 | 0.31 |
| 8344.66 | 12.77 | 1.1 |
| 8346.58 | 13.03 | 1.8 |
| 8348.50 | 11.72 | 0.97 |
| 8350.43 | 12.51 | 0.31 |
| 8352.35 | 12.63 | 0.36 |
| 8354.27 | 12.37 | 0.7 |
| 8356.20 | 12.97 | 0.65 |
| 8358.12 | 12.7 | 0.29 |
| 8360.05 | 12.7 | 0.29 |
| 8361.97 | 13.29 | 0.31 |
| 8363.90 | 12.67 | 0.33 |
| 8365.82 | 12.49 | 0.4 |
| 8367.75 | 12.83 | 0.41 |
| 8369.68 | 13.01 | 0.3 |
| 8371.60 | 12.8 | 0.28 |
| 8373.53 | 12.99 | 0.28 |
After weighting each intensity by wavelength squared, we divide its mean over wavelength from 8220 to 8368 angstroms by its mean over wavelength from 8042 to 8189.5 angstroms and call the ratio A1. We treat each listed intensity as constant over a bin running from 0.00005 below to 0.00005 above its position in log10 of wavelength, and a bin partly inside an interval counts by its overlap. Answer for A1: 1.00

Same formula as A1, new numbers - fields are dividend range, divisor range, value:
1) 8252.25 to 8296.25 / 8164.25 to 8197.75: 1.02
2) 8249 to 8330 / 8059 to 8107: 1.02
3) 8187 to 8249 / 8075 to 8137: 1.00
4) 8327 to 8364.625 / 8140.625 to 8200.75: 0.99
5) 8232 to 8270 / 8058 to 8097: 1.02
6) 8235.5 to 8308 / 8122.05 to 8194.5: 1.01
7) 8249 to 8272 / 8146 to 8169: 1.01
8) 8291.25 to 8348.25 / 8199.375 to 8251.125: 1.00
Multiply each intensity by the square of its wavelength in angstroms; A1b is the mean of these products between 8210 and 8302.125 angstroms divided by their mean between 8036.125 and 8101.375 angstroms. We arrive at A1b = 1.02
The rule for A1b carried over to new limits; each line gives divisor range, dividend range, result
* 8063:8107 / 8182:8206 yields 1.00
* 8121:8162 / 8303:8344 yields 1.00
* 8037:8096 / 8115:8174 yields 1.01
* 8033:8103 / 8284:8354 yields 1.01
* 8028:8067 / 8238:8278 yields 1.02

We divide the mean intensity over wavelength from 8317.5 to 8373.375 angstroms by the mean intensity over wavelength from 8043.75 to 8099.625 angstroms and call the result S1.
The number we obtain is 0.9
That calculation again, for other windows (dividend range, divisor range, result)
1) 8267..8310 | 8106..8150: 0.96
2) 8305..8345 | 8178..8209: 0.97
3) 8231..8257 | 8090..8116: 0.97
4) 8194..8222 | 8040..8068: 0.98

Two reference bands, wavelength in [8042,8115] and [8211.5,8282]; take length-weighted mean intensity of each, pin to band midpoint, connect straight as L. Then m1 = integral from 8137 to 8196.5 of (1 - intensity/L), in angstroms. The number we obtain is 0.1 angstroms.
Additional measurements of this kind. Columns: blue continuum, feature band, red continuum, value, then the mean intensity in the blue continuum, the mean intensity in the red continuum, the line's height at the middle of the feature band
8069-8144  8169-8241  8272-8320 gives 0.3 angstroms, 13.6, 13.1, 13.4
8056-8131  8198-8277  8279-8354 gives -0.6 angstroms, 13.7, 12.9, 13.2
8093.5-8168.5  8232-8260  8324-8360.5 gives -0.4 angstroms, 13.6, 12.7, 13.1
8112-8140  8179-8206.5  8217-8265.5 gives 0.3 angstroms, 13.7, 13.3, 13.4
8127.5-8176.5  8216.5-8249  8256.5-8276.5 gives 0.5 angstroms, 13.5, 13.4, 13.4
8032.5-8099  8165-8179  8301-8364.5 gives -0.1 angstroms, 13.6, 12.9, 13.3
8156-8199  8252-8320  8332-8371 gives -1.5 angstroms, 13.3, 12.7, 12.9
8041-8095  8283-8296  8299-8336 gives -0.2 angstroms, 13.6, 13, 13.1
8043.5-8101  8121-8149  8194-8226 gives -0.2 angstroms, 13.6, 13.3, 13.5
